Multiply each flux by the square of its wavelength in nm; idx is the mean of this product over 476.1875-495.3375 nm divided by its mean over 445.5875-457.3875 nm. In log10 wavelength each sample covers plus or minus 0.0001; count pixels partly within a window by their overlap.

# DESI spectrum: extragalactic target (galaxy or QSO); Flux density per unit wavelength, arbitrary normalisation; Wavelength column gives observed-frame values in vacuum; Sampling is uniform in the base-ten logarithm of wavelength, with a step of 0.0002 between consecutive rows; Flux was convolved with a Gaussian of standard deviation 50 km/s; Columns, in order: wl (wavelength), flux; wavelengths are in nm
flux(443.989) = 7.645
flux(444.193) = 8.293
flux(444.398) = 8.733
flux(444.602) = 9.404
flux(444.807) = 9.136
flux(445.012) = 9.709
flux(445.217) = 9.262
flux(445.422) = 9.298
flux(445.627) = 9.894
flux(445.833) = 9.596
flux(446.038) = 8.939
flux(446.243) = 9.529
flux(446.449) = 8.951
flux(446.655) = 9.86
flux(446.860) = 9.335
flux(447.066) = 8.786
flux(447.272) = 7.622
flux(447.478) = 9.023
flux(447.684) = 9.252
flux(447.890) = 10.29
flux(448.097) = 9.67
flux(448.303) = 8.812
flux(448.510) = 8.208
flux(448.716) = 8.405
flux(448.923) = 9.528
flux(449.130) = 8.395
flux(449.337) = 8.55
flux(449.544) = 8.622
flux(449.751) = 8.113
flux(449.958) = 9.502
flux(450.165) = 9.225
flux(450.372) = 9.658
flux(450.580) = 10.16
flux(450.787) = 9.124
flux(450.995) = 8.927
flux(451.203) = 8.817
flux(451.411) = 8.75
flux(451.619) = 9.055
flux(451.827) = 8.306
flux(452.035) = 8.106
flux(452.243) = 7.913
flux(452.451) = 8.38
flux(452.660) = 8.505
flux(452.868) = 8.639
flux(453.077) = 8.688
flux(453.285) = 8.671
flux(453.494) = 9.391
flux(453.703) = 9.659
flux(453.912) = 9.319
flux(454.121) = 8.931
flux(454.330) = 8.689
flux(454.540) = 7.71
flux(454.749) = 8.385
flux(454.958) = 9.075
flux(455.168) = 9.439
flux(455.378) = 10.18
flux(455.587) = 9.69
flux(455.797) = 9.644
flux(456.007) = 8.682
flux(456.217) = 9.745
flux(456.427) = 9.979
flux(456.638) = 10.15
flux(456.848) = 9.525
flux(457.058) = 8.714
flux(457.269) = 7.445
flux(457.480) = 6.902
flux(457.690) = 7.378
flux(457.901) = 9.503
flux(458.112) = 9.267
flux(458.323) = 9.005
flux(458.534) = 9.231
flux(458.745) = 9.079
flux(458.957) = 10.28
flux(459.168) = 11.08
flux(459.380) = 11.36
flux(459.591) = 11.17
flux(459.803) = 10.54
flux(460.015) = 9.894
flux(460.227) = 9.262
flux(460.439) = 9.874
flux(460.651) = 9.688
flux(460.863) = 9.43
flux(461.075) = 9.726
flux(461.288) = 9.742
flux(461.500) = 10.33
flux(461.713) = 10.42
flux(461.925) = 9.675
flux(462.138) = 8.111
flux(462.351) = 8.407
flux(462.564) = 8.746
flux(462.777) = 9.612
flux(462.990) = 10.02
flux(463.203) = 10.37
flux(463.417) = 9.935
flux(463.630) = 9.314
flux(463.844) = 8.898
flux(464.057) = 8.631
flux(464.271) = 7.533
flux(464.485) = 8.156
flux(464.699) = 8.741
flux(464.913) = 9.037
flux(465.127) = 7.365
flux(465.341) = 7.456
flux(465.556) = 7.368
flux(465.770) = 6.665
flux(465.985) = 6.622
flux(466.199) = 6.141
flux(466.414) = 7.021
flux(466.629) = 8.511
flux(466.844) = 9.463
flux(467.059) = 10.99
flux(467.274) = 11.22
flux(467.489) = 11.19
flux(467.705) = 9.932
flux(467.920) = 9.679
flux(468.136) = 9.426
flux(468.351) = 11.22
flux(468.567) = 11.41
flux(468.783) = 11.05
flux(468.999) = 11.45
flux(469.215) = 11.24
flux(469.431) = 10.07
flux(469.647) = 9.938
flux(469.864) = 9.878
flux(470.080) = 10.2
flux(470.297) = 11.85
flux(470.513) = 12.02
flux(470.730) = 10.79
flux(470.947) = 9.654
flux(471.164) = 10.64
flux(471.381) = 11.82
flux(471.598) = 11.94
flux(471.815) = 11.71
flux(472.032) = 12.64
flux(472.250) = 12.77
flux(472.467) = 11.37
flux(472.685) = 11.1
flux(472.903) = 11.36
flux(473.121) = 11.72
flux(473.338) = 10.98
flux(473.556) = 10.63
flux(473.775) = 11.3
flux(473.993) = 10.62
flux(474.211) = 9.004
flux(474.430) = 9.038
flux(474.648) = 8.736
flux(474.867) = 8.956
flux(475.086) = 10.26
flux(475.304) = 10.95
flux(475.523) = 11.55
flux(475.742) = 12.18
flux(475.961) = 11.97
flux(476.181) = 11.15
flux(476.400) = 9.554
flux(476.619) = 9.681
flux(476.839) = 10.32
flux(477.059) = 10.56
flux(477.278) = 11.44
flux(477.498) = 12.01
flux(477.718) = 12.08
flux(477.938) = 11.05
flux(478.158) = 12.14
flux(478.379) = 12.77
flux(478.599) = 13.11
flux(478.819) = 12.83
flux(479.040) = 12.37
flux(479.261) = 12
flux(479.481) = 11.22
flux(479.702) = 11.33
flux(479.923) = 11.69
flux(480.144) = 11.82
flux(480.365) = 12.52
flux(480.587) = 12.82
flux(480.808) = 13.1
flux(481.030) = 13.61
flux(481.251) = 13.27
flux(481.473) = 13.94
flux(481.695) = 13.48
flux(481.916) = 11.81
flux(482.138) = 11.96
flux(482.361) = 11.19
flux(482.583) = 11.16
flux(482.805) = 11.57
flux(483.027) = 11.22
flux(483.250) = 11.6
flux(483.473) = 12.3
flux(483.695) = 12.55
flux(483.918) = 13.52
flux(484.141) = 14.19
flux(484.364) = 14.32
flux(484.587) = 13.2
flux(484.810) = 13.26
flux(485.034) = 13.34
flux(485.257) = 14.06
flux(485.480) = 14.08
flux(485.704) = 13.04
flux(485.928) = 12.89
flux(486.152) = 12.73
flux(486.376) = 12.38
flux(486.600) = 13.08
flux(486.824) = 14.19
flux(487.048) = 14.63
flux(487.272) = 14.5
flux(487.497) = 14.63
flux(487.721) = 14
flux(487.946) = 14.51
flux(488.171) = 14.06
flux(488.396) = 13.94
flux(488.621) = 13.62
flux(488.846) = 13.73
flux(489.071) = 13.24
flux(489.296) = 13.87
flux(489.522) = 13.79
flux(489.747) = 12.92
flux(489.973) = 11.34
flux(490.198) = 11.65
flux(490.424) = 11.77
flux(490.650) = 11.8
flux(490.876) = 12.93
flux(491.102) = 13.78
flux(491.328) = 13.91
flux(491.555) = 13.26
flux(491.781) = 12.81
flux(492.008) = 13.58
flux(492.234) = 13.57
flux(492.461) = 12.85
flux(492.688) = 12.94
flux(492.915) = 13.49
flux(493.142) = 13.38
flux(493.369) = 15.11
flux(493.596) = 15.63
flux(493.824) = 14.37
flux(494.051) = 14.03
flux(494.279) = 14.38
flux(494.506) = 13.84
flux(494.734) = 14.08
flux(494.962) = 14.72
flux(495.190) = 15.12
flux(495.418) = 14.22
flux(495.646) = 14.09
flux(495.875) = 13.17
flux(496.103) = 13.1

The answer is 1.67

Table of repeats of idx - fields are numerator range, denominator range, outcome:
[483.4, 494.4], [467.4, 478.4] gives 1.32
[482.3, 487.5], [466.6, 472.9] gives 1.28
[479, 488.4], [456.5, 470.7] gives 1.49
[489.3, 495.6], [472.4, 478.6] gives 1.33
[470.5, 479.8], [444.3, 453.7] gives 1.39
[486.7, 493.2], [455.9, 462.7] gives 1.61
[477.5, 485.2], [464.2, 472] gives 1.35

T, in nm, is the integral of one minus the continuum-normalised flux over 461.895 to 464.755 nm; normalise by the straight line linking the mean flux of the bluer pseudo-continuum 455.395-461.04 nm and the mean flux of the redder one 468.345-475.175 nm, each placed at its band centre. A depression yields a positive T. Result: 0.288 nm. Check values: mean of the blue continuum 9.5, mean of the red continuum 10.8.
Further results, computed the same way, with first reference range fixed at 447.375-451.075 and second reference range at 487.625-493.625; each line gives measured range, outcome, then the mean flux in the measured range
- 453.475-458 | 0.35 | 9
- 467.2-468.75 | 0.06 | 10.6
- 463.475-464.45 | 0.18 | 8.63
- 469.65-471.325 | 0.09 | 10.7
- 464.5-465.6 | 0.27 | 8.04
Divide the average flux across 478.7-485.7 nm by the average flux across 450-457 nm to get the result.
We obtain 1.39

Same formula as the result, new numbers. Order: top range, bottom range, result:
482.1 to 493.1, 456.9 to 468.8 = 1.42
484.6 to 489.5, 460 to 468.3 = 1.51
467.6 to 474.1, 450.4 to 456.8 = 1.22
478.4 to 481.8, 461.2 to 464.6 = 1.36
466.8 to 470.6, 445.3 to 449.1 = 1.17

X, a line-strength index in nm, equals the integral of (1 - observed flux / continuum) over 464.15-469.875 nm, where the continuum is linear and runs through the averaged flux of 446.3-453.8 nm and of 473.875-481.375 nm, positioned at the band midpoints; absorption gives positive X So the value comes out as 0.69 nm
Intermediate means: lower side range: 8.92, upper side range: 11.4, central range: 9.2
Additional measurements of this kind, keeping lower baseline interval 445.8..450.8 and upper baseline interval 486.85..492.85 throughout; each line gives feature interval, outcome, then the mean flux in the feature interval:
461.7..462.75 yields 0.15 nm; 9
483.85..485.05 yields -0.08 nm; 13.7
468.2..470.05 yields 0.08 nm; 10.7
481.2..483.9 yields 0.09 nm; 12.2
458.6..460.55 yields 0.00 nm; 10.3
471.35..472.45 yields -0.06 nm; 12.1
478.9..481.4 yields 0.00 nm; 12.4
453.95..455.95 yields 0.14 nm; 9.08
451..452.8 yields 0.18 nm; 8.51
